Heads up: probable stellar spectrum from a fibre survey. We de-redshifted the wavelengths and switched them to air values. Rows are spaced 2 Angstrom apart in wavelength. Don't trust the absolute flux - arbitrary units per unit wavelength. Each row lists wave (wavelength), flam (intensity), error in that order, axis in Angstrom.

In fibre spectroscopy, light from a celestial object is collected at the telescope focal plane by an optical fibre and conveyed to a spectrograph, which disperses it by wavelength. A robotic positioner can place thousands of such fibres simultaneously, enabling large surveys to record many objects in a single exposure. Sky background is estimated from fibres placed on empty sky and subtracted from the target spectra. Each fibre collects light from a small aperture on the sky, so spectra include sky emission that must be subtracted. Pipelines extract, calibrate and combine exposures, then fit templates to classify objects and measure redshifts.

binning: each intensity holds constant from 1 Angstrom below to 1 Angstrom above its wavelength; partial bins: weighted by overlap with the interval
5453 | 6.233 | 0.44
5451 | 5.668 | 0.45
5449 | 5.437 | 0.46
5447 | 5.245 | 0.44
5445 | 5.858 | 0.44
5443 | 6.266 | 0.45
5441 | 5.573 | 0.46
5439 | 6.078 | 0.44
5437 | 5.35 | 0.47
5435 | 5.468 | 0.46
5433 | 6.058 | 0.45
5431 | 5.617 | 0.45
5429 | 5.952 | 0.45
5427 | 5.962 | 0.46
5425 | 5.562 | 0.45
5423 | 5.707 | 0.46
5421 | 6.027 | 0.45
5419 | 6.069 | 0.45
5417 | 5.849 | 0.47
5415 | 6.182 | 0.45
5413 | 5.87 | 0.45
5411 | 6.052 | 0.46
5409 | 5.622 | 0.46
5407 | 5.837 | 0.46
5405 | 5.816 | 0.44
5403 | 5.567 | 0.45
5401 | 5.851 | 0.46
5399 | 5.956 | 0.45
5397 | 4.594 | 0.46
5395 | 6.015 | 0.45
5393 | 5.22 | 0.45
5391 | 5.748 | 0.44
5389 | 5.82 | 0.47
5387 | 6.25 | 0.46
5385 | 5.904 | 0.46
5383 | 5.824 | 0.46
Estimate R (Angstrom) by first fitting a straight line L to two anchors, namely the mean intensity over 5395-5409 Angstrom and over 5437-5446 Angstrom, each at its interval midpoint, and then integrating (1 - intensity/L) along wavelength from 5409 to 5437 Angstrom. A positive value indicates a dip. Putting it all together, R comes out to -0.41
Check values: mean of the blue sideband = 5.63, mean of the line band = 5.85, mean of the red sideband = 5.88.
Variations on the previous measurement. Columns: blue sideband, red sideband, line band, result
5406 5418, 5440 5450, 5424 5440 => 0.02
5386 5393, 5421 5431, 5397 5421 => -0.06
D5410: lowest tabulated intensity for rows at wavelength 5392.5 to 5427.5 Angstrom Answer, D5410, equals 4.594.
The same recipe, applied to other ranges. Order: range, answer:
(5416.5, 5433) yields 5.562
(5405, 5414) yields 5.622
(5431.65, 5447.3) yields 5.245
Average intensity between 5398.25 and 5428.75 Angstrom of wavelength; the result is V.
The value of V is 5.86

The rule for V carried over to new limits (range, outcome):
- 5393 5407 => 5.62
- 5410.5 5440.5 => 5.85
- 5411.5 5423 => 5.98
